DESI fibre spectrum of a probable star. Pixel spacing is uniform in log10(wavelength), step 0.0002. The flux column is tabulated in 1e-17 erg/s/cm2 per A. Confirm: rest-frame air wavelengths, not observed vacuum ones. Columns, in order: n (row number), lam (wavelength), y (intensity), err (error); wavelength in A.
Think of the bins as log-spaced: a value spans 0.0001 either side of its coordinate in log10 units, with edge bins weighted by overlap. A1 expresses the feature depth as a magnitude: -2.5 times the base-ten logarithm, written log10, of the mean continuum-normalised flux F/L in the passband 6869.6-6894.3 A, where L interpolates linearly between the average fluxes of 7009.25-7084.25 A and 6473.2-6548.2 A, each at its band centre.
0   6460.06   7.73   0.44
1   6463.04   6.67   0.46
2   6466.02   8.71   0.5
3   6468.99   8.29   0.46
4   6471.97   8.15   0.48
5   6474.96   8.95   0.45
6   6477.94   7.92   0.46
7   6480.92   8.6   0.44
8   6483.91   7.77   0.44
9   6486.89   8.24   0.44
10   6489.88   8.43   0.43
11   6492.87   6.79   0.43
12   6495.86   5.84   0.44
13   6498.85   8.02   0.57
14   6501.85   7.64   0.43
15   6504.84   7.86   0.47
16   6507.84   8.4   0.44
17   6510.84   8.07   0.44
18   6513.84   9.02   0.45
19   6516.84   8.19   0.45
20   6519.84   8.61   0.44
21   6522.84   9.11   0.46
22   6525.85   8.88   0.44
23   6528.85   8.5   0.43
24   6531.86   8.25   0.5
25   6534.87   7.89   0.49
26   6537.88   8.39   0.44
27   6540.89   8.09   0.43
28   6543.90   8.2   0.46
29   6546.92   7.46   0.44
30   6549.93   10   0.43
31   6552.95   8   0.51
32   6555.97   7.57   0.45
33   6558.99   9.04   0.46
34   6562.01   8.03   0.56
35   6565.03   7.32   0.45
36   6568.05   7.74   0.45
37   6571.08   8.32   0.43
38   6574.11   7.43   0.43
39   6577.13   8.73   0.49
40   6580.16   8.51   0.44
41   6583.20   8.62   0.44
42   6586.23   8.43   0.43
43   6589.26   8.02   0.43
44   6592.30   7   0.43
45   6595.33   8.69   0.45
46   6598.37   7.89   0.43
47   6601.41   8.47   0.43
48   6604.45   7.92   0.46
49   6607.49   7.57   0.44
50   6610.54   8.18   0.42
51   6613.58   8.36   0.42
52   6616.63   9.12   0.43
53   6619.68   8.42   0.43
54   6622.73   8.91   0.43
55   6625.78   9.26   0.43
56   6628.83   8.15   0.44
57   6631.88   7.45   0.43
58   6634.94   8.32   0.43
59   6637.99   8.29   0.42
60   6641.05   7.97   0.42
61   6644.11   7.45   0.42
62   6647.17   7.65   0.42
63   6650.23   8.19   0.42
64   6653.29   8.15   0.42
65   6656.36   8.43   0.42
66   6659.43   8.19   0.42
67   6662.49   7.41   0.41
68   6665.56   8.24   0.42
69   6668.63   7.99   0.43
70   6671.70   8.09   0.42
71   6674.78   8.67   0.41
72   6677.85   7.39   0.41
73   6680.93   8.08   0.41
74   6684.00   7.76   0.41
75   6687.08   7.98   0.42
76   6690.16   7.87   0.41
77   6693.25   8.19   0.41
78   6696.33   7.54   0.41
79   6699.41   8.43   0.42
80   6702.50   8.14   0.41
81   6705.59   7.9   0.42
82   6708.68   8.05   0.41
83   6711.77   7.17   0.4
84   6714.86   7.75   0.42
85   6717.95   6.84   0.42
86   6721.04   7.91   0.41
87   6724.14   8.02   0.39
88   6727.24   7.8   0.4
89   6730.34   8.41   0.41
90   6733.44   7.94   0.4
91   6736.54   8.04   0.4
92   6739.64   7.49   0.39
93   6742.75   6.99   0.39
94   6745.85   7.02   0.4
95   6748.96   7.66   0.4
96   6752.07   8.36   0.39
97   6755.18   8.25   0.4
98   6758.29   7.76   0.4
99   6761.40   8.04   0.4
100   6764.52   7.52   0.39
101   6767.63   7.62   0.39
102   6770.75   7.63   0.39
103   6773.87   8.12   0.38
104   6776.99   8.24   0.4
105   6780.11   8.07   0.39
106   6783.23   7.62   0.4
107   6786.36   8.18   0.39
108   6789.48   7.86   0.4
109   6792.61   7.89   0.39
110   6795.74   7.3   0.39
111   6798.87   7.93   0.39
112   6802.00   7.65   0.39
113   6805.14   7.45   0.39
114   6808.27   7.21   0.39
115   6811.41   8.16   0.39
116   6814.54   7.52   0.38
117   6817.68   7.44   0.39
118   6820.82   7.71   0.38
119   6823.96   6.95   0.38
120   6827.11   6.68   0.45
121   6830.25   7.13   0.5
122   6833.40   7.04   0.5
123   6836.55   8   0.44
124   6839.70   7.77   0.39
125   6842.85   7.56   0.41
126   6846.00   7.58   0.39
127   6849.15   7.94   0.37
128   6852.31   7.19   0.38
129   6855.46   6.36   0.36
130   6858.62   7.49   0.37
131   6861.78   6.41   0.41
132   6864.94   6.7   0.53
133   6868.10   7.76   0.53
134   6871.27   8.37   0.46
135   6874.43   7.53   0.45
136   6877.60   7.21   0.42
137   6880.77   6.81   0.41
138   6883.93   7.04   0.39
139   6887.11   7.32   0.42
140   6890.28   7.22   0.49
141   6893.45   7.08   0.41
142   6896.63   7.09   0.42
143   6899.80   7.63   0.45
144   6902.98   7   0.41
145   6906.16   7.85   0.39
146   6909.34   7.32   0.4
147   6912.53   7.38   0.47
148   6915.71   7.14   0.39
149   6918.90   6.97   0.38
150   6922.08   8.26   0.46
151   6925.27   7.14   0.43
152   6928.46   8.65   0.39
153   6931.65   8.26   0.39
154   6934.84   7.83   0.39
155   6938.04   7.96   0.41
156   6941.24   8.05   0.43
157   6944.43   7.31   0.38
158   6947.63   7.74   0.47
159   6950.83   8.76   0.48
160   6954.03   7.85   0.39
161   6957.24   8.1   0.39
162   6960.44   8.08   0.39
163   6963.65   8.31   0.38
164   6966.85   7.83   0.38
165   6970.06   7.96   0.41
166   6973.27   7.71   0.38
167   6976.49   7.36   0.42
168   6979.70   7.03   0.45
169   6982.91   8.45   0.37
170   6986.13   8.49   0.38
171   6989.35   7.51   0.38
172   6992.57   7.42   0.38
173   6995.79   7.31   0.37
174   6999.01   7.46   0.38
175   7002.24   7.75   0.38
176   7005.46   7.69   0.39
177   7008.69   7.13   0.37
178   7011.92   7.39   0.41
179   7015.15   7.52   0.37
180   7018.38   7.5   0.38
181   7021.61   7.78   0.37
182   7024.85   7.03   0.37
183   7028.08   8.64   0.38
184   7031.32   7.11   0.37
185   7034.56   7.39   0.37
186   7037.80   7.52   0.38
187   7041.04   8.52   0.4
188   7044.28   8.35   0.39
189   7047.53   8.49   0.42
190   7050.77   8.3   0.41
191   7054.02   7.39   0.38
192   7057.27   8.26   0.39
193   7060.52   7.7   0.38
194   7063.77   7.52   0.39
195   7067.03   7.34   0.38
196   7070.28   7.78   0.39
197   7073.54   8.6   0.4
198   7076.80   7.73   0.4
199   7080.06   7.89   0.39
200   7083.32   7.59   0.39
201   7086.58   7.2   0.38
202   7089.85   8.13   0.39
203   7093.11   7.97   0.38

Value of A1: 0.08 mag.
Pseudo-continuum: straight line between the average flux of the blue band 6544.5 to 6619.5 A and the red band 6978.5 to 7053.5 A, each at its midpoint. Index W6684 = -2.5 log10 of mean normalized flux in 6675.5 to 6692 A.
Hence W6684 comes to 0.03 mag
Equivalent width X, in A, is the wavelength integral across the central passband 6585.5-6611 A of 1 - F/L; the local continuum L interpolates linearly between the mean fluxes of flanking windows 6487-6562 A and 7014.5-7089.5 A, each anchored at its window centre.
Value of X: 0.4 A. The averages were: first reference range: 8.18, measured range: 8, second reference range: 7.8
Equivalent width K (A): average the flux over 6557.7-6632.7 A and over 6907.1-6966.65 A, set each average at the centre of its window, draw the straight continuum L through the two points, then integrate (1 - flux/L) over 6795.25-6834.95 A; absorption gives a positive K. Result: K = 2.9 A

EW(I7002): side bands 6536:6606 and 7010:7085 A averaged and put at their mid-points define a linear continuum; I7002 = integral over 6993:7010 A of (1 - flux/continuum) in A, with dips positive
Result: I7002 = 0.8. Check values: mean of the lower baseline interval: 8.17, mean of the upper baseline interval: 7.79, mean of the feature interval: 7.47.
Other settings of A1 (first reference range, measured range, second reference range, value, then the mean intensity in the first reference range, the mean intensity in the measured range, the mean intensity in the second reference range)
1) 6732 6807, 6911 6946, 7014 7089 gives 0.01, 7.77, 7.73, 7.79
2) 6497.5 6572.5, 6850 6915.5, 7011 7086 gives 0.10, 8.26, 7.24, 7.79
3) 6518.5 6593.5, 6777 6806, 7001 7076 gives 0.03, 8.25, 7.8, 7.77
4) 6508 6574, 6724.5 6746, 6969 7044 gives 0.04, 8.3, 7.73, 7.65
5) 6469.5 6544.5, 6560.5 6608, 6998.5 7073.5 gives 0.01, 8.15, 8.05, 7.74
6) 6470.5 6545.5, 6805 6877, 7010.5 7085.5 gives 0.08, 8.15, 7.39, 7.79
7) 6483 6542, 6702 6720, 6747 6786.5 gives 0.05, 8.1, 7.62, 7.91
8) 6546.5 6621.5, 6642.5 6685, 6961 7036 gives 0.02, 8.21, 7.98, 7.65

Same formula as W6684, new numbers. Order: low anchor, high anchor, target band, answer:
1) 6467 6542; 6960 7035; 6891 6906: 0.071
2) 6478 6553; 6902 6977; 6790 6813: 0.035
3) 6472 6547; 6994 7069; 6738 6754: 0.058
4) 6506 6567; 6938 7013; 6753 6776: 0.024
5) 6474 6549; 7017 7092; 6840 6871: 0.092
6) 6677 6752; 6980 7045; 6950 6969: -0.059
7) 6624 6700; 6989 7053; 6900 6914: 0.057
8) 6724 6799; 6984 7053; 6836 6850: 0.007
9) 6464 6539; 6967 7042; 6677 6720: 0.022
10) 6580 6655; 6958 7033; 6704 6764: 0.039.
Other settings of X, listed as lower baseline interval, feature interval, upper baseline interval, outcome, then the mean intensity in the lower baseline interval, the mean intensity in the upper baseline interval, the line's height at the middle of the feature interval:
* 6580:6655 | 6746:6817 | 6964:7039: 1.3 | 8.19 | 7.62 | 7.95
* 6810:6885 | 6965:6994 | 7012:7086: -0.4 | 7.35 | 7.8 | 7.64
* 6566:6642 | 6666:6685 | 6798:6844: -0.1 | 8.23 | 7.47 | 7.98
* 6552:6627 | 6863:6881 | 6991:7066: 1.1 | 8.22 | 7.7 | 7.89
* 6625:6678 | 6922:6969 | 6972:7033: -2.0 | 8.07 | 7.59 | 7.67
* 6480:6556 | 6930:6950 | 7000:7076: -0.1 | 8.15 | 7.77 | 7.84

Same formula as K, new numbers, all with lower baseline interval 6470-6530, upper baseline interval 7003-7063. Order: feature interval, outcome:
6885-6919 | 2.48 A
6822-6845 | 1.71 A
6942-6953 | -0.17 A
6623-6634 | -0.42 A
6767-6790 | 0.04 A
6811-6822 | 0.36 A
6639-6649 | 0.38 A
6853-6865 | 1.69 A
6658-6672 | 0.10 A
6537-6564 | -0.59 A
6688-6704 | -0.05 A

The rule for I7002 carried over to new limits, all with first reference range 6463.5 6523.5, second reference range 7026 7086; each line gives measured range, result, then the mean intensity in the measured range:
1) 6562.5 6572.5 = 0.3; 7.81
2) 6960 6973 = -0.2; 8.01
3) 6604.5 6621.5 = -0.5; 8.3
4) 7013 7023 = 0.4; 7.59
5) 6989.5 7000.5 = 0.7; 7.41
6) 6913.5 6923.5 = 0.6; 7.44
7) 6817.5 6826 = 0.7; 7.31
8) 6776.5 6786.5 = 0.0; 7.98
